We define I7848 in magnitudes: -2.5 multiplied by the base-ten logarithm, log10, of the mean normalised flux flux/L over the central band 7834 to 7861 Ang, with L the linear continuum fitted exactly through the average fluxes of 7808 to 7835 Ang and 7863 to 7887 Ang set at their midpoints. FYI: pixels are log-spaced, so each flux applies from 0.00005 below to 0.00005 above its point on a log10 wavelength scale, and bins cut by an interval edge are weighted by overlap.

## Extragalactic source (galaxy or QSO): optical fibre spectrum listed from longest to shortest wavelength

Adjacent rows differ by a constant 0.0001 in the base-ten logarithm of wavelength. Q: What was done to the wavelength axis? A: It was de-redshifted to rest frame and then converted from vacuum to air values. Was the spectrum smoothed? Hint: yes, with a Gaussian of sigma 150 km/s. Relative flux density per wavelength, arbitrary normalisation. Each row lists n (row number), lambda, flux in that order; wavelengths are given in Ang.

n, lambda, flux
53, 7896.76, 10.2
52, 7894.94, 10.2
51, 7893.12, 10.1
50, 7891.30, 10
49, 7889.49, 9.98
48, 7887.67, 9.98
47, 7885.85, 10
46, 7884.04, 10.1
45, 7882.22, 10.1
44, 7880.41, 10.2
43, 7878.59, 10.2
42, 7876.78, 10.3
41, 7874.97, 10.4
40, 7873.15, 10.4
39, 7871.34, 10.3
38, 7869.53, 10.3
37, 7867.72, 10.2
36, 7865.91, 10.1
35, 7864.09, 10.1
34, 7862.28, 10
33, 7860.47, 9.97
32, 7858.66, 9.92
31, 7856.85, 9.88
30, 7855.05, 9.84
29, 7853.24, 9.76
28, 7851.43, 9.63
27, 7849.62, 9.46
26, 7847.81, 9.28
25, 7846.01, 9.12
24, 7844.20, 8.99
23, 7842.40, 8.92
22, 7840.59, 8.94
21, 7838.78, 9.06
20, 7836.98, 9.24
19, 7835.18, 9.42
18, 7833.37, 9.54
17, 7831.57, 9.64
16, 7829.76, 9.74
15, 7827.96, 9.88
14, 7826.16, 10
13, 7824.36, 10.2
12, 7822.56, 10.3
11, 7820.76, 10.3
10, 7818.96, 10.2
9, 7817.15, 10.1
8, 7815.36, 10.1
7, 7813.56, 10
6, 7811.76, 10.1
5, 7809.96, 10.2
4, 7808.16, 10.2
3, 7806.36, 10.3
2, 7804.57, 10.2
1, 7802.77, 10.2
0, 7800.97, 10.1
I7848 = 0.08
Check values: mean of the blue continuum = 10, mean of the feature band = 9.42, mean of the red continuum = 10.2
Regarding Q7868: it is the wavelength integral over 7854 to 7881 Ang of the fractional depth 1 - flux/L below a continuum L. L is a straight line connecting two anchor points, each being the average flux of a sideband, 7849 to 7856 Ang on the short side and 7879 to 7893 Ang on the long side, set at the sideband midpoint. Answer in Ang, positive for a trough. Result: -0.8 Ang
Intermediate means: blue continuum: 9.69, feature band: 10.1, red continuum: 10.1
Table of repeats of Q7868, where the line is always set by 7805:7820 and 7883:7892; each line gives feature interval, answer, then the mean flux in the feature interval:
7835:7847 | 1.21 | 9.09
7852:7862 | 0.20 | 9.88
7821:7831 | 0.10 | 10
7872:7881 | -0.24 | 10.3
